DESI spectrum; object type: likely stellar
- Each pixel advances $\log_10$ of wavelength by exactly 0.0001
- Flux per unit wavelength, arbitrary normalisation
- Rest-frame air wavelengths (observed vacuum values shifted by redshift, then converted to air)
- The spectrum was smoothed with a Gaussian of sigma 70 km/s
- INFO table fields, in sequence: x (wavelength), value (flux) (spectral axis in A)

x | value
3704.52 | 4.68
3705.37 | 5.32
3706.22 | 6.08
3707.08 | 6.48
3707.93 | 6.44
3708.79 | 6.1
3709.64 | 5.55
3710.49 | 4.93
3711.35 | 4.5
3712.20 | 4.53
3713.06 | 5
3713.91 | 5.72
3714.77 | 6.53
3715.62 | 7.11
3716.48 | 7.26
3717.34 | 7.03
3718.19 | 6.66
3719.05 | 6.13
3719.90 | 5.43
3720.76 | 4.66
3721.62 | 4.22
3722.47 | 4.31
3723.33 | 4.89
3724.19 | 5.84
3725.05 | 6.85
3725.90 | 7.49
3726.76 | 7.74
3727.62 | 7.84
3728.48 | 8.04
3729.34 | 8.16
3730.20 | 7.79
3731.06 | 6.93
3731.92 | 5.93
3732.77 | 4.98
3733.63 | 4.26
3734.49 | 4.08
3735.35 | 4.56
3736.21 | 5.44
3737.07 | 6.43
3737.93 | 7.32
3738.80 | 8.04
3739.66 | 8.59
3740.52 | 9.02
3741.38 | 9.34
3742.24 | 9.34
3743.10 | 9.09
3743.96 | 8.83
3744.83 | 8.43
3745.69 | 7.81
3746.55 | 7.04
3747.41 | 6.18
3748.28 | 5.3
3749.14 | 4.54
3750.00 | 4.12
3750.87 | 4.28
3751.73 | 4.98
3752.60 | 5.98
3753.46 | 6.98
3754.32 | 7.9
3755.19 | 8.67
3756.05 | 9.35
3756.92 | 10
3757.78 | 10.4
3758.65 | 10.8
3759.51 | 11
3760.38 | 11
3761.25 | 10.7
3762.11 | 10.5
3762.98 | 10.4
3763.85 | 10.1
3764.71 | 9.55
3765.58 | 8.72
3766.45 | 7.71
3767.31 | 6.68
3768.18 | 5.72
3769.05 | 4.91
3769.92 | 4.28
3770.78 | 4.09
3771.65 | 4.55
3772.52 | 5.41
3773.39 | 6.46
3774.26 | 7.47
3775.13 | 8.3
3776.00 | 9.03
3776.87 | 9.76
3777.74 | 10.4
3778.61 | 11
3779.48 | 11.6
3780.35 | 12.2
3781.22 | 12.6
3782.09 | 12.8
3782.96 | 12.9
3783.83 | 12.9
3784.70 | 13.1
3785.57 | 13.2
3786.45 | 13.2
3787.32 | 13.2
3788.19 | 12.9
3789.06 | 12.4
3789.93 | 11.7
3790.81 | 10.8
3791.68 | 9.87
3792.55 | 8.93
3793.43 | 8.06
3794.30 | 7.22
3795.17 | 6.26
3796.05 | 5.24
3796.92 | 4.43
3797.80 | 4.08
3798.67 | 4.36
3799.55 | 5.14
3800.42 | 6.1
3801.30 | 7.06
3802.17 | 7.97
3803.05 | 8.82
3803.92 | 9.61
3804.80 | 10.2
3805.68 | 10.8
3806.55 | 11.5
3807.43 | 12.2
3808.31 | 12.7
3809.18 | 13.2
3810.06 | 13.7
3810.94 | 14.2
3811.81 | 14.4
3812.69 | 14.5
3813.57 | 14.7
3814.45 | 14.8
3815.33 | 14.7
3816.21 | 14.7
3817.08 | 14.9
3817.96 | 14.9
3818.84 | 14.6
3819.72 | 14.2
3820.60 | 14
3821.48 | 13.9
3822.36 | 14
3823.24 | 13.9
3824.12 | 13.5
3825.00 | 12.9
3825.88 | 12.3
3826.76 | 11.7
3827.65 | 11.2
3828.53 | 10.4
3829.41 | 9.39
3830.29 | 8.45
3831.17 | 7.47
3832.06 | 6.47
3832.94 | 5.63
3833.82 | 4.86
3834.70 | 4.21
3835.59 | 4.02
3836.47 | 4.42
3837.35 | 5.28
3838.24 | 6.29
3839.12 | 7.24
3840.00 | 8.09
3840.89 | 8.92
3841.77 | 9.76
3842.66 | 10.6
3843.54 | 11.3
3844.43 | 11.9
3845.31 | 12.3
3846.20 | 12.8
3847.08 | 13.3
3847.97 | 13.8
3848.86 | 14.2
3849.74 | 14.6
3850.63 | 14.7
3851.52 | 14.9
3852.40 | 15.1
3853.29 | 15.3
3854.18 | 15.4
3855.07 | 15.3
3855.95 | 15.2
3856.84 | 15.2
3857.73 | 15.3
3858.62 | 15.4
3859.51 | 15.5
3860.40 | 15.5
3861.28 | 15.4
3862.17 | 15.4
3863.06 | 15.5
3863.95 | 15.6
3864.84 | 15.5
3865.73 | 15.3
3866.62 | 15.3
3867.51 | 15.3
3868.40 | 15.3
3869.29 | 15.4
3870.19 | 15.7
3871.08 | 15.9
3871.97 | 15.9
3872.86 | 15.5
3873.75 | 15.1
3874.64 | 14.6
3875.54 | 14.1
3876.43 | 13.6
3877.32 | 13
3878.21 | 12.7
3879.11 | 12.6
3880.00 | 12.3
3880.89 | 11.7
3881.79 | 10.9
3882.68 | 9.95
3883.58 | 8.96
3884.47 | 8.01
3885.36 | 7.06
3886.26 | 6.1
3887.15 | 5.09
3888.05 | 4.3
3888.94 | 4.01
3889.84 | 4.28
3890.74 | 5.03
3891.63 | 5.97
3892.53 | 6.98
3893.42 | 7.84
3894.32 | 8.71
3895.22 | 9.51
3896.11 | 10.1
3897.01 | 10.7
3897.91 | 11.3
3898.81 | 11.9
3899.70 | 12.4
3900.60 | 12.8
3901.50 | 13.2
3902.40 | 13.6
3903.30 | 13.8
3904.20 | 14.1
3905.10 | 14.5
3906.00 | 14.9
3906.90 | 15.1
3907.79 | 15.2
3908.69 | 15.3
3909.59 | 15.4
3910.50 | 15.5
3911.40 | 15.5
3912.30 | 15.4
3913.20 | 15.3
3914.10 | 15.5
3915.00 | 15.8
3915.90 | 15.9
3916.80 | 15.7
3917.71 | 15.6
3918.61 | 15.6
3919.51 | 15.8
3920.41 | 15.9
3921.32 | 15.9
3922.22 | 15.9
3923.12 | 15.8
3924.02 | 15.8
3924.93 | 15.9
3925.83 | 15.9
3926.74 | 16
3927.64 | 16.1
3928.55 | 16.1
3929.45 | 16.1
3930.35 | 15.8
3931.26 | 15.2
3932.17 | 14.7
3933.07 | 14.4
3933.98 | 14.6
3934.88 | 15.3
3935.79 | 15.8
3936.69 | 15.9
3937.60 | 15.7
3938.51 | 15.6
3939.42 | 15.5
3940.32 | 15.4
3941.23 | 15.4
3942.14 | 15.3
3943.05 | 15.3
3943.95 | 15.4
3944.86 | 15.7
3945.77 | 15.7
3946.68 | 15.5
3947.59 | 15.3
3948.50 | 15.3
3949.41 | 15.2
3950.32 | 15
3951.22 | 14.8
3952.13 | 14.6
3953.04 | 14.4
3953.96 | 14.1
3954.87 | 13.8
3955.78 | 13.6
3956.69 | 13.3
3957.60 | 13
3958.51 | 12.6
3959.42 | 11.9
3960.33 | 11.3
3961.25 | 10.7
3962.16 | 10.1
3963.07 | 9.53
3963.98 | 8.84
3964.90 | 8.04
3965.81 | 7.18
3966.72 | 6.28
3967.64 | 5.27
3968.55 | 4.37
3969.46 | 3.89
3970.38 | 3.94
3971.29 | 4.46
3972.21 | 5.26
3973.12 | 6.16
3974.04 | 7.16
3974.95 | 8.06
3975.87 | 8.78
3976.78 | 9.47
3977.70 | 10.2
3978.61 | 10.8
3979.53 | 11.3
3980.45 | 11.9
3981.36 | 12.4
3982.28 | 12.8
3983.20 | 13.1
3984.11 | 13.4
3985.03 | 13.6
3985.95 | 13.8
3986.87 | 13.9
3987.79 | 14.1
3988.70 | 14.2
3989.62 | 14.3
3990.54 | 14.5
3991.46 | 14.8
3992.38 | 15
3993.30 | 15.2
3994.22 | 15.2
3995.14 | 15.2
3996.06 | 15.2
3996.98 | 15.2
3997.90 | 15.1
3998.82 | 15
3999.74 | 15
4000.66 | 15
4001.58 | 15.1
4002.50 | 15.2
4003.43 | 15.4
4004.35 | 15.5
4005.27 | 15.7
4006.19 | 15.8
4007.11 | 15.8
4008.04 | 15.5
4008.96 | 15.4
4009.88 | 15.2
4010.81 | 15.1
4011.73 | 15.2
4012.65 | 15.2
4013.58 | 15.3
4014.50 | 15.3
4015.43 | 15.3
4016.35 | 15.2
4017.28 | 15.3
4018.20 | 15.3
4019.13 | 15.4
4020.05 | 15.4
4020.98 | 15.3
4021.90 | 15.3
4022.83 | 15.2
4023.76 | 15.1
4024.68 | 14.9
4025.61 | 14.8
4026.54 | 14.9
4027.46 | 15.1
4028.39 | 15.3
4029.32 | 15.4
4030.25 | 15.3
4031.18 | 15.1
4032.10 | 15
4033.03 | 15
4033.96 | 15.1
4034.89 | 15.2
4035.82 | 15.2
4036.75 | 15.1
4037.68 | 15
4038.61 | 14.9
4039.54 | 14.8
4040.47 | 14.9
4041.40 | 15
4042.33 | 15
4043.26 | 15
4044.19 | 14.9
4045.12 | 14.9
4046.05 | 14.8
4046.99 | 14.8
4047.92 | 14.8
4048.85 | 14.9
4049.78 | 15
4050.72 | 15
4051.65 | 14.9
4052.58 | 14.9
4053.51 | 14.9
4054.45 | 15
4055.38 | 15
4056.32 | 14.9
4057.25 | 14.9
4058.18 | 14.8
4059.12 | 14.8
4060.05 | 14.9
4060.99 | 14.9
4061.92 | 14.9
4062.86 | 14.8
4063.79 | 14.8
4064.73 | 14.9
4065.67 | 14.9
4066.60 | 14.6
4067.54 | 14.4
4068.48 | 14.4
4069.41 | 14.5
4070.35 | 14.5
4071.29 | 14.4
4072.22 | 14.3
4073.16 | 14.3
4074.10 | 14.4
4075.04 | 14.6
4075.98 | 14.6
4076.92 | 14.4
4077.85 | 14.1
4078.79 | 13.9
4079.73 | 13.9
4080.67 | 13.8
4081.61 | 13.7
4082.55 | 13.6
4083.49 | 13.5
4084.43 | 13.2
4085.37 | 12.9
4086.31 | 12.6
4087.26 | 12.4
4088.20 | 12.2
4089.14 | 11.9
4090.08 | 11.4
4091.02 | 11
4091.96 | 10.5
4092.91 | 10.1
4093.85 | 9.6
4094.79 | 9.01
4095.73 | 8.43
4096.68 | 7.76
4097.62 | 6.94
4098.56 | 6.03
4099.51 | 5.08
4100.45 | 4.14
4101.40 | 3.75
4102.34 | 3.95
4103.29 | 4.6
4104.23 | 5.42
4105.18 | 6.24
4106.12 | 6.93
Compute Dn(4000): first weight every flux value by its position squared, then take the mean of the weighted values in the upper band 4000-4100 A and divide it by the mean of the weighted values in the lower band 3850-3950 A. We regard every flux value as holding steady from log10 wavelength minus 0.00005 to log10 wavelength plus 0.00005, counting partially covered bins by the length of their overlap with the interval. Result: 1.10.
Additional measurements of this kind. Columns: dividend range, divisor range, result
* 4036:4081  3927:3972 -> 1.21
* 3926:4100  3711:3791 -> 1.94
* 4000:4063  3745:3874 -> 1.56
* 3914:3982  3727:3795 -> 1.66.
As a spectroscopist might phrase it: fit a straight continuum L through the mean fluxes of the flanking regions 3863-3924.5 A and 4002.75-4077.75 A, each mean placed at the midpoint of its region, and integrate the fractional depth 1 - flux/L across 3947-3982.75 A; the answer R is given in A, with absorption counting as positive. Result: 8.86 A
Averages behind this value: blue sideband 12.8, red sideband 15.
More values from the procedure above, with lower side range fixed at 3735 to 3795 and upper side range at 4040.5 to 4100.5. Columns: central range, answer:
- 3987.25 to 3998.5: -2.5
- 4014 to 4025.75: -2.5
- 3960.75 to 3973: 5.2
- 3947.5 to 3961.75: -2.5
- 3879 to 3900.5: 4.2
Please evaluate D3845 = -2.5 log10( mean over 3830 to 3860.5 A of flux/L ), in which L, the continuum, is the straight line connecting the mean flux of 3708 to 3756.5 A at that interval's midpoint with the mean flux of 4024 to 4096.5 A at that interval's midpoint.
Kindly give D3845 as -0.20 mag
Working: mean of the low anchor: 6.5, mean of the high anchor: 14.1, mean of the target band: 11.1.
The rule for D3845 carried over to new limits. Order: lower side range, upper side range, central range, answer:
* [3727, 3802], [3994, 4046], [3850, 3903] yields -0.108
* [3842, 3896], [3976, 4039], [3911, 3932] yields -0.188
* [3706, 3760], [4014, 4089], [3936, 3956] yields -0.248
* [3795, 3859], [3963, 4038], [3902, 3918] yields -0.242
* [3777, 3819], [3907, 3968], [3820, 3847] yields 0.222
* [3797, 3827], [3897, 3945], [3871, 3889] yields 0.239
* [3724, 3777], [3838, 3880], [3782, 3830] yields -0.059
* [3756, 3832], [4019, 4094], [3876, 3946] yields -0.081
